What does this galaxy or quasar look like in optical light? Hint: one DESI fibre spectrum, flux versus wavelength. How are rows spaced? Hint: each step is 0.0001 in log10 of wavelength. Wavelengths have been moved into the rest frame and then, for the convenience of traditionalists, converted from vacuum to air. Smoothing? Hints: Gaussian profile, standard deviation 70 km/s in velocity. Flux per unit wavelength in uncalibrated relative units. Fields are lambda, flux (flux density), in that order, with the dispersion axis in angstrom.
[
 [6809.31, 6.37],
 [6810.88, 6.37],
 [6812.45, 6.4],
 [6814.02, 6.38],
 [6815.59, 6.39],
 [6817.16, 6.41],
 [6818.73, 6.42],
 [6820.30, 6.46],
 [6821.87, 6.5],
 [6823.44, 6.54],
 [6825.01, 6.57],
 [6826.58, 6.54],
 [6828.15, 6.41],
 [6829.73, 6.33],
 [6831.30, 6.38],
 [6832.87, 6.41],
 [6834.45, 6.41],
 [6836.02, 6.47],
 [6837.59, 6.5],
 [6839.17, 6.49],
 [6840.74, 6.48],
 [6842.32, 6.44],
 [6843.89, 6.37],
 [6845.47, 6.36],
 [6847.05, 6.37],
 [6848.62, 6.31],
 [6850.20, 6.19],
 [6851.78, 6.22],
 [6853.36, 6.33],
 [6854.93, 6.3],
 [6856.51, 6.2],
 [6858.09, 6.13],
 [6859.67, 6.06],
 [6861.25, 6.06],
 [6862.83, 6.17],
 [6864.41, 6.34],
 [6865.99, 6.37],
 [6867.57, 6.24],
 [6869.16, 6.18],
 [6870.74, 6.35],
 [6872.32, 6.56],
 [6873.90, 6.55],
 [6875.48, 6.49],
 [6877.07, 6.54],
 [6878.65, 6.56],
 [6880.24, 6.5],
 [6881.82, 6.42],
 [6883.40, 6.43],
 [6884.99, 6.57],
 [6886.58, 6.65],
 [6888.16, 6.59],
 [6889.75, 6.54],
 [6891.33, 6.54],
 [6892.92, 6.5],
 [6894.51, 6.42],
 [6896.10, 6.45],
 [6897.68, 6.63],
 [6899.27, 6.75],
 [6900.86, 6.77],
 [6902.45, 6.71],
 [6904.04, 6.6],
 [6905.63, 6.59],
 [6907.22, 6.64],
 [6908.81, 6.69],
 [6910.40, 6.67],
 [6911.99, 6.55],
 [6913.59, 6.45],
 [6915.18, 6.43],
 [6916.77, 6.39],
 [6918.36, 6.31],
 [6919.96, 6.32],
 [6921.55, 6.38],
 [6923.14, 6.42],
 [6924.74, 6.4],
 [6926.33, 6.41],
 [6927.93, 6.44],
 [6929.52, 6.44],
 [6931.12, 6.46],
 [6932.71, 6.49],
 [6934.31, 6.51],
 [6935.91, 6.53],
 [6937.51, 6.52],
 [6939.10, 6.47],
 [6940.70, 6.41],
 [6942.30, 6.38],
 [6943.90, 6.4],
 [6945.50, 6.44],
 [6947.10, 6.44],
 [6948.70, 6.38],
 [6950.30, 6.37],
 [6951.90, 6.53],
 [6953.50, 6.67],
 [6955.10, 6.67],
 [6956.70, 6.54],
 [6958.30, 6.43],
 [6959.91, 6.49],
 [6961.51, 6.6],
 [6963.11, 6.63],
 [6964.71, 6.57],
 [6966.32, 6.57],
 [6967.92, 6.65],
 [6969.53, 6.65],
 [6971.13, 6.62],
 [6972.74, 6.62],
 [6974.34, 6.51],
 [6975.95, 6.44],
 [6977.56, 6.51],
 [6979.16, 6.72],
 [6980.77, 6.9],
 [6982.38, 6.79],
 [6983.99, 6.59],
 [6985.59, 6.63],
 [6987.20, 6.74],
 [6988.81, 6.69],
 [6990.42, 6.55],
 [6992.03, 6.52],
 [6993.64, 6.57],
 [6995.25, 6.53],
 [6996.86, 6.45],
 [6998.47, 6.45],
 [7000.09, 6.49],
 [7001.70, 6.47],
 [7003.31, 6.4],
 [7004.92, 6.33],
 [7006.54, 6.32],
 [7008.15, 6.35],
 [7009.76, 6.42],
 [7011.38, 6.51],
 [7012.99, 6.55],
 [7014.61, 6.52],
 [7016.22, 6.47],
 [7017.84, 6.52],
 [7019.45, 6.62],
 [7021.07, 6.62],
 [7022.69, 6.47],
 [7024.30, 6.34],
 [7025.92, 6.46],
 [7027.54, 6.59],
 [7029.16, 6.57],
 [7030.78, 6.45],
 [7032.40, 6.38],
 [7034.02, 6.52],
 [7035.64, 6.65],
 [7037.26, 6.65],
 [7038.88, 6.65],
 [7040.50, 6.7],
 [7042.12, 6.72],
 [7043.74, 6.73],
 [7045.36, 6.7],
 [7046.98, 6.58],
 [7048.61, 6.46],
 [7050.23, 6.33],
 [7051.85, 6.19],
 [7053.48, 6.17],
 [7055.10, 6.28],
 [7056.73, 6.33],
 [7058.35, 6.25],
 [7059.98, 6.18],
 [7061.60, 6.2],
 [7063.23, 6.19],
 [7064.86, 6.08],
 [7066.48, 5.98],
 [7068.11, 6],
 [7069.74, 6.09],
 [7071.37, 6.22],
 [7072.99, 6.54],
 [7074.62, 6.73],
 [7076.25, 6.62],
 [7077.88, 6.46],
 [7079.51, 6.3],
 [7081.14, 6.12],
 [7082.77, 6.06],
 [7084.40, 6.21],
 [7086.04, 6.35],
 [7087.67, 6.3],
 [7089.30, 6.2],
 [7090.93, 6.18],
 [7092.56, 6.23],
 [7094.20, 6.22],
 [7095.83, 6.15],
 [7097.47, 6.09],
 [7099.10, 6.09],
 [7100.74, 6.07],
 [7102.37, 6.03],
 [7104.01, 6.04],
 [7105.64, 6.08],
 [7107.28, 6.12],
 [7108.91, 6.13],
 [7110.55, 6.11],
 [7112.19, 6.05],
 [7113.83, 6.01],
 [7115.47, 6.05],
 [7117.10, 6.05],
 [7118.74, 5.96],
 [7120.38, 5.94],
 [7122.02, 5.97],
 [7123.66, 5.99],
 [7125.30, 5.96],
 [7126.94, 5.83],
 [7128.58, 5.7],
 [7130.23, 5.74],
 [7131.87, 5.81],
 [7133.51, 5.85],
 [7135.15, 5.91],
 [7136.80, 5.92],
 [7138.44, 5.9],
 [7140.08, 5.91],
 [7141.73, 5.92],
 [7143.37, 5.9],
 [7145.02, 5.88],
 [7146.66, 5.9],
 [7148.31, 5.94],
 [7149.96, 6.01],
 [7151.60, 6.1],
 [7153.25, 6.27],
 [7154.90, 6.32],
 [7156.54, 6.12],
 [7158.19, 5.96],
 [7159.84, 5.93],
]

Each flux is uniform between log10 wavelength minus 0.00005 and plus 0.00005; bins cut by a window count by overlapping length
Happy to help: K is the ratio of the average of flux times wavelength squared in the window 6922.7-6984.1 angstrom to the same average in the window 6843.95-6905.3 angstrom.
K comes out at 1.04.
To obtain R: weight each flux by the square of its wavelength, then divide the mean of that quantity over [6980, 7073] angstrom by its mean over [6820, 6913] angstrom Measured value 1.05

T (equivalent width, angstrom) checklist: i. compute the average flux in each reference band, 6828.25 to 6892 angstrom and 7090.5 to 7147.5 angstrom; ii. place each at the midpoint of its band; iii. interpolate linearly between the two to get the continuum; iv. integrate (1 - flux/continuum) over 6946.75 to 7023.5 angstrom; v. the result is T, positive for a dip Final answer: -4.3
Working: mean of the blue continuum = 6.39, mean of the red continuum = 5.99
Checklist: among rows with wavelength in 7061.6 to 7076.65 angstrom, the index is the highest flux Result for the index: 6.73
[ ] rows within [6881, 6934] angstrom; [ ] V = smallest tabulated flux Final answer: 6.31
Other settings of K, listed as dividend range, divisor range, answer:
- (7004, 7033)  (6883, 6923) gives 1.02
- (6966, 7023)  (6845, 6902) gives 1.06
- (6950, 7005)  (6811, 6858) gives 1.07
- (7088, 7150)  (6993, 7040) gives 0.95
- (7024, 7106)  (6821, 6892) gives 1.05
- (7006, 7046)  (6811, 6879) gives 1.08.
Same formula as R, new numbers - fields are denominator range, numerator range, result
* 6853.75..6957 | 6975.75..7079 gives 1.04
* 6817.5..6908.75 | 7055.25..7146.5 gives 1.01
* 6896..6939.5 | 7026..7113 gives 1.01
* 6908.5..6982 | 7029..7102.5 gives 1.01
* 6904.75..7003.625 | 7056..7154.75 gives 0.97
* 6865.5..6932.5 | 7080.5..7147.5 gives 0.99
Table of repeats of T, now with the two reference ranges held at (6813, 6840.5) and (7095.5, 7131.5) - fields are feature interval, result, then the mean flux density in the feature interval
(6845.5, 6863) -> 0.51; 6.22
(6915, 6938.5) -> -0.51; 6.43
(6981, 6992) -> -0.83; 6.67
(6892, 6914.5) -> -0.96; 6.6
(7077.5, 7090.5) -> -0.41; 6.24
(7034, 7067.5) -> -1.65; 6.4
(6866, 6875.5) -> -0.01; 6.39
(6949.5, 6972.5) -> -1.23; 6.57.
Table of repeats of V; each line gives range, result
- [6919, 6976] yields 6.32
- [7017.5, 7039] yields 6.34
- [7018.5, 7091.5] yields 5.98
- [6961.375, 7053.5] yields 6.17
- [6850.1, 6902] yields 6.06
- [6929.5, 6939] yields 6.44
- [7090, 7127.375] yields 5.83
